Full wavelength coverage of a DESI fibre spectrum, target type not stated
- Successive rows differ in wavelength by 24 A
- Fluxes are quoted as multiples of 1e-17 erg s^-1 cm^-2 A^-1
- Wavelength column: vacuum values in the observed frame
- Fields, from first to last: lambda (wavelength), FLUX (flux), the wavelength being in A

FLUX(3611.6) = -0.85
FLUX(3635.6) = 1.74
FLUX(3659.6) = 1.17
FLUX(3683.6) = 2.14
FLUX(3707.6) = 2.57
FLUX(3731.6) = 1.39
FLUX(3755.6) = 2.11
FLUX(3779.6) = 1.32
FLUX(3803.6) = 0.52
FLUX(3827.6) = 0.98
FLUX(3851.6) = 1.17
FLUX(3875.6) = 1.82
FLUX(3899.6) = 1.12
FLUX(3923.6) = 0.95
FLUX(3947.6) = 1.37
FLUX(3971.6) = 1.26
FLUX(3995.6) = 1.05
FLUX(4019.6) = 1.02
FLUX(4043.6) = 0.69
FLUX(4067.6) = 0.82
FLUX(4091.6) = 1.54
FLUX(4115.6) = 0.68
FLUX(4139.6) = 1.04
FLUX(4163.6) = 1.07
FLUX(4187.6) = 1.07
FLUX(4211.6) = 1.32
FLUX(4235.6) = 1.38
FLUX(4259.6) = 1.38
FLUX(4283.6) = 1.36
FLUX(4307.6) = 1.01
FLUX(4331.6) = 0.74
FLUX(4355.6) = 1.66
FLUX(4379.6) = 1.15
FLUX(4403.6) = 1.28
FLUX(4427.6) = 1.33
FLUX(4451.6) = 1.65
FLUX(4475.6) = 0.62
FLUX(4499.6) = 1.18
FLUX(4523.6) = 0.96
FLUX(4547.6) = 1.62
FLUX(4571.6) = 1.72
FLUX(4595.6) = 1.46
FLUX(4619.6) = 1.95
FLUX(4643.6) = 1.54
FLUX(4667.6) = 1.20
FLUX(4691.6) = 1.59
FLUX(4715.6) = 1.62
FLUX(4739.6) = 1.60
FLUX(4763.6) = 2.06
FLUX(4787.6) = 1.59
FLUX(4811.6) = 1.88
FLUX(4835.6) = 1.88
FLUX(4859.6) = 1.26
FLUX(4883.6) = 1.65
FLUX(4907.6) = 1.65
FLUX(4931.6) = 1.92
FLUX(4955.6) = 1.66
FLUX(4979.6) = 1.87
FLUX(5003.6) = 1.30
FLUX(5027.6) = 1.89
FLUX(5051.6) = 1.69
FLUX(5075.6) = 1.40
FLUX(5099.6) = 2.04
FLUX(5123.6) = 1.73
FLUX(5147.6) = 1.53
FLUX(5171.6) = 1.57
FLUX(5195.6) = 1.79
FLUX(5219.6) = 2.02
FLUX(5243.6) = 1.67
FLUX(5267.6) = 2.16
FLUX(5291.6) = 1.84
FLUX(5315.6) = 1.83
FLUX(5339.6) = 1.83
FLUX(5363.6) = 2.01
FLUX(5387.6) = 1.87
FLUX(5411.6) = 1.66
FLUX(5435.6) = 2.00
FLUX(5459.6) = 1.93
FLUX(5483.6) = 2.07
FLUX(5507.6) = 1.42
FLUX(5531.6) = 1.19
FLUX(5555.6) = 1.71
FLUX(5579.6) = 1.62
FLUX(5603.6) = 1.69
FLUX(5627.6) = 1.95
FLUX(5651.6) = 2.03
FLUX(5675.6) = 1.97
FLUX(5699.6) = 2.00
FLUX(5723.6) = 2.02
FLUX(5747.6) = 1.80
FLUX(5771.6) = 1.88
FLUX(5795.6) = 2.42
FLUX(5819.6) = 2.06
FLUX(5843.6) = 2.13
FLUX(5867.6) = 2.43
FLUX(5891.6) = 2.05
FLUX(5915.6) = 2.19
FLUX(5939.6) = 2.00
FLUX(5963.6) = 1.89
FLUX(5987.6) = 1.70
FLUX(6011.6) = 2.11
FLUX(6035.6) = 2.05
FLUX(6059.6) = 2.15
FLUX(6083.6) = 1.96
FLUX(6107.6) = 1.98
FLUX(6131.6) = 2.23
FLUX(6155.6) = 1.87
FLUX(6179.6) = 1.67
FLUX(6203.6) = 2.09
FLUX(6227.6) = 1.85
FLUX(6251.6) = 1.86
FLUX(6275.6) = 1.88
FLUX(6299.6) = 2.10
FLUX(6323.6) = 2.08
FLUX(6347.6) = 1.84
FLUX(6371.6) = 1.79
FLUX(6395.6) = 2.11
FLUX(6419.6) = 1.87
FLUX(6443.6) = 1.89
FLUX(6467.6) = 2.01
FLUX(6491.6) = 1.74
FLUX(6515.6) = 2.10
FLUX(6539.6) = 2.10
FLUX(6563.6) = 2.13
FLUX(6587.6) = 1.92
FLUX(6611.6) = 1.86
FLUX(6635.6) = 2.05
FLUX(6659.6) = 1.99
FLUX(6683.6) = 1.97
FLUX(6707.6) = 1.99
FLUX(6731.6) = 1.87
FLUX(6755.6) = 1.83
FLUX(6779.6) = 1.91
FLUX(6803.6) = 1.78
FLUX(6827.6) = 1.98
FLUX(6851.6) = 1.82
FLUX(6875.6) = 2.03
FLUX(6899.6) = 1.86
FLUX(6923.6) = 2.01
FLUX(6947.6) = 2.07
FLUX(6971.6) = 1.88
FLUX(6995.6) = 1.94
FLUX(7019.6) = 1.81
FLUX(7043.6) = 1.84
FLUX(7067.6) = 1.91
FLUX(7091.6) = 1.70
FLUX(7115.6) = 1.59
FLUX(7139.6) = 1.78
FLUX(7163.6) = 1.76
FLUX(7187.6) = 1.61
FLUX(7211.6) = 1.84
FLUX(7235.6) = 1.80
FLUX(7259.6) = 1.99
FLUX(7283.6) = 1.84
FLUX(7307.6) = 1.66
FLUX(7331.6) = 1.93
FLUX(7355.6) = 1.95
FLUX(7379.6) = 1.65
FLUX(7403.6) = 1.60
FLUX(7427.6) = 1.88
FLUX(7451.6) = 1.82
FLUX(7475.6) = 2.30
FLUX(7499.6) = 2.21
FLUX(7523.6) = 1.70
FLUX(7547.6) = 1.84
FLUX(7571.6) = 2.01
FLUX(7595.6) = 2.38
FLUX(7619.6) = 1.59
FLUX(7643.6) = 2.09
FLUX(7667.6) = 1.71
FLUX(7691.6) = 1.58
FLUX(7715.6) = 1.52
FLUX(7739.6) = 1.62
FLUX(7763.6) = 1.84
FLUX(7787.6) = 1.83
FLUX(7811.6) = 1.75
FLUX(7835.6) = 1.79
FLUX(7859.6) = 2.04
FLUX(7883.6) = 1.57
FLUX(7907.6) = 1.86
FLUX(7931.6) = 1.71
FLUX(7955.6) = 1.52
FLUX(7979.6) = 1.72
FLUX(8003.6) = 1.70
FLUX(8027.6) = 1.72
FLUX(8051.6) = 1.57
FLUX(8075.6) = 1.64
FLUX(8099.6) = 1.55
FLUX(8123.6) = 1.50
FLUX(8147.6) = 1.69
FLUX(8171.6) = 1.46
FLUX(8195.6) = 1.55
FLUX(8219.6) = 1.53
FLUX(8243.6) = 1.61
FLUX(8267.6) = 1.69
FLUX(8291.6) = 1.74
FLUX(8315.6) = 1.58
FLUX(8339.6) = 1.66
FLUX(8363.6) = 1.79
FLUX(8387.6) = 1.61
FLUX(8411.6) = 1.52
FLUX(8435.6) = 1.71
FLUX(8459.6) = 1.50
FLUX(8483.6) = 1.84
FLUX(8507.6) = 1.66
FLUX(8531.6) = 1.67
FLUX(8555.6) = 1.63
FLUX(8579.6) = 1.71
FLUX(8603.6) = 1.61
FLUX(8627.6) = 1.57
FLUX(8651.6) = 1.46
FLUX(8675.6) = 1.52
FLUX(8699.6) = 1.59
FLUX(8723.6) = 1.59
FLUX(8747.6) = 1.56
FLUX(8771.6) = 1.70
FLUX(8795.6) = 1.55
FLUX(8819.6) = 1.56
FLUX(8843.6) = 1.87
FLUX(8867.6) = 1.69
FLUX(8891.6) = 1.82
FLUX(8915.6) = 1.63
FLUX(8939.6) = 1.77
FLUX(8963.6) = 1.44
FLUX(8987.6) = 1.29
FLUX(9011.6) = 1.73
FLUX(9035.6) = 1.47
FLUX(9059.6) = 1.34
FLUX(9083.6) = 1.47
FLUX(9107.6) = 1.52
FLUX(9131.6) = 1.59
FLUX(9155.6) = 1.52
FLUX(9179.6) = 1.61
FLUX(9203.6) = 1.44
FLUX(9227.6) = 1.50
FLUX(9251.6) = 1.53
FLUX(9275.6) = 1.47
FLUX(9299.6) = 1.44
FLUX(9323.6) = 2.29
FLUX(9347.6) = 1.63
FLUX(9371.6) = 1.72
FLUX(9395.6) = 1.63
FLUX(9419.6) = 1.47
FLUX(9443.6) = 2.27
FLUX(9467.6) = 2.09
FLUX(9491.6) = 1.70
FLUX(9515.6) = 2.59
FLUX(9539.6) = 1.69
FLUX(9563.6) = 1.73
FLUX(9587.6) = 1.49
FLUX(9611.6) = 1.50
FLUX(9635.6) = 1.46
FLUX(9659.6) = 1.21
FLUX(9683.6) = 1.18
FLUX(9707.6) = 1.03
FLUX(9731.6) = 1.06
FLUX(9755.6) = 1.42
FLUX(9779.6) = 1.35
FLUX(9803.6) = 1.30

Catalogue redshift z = 0.14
